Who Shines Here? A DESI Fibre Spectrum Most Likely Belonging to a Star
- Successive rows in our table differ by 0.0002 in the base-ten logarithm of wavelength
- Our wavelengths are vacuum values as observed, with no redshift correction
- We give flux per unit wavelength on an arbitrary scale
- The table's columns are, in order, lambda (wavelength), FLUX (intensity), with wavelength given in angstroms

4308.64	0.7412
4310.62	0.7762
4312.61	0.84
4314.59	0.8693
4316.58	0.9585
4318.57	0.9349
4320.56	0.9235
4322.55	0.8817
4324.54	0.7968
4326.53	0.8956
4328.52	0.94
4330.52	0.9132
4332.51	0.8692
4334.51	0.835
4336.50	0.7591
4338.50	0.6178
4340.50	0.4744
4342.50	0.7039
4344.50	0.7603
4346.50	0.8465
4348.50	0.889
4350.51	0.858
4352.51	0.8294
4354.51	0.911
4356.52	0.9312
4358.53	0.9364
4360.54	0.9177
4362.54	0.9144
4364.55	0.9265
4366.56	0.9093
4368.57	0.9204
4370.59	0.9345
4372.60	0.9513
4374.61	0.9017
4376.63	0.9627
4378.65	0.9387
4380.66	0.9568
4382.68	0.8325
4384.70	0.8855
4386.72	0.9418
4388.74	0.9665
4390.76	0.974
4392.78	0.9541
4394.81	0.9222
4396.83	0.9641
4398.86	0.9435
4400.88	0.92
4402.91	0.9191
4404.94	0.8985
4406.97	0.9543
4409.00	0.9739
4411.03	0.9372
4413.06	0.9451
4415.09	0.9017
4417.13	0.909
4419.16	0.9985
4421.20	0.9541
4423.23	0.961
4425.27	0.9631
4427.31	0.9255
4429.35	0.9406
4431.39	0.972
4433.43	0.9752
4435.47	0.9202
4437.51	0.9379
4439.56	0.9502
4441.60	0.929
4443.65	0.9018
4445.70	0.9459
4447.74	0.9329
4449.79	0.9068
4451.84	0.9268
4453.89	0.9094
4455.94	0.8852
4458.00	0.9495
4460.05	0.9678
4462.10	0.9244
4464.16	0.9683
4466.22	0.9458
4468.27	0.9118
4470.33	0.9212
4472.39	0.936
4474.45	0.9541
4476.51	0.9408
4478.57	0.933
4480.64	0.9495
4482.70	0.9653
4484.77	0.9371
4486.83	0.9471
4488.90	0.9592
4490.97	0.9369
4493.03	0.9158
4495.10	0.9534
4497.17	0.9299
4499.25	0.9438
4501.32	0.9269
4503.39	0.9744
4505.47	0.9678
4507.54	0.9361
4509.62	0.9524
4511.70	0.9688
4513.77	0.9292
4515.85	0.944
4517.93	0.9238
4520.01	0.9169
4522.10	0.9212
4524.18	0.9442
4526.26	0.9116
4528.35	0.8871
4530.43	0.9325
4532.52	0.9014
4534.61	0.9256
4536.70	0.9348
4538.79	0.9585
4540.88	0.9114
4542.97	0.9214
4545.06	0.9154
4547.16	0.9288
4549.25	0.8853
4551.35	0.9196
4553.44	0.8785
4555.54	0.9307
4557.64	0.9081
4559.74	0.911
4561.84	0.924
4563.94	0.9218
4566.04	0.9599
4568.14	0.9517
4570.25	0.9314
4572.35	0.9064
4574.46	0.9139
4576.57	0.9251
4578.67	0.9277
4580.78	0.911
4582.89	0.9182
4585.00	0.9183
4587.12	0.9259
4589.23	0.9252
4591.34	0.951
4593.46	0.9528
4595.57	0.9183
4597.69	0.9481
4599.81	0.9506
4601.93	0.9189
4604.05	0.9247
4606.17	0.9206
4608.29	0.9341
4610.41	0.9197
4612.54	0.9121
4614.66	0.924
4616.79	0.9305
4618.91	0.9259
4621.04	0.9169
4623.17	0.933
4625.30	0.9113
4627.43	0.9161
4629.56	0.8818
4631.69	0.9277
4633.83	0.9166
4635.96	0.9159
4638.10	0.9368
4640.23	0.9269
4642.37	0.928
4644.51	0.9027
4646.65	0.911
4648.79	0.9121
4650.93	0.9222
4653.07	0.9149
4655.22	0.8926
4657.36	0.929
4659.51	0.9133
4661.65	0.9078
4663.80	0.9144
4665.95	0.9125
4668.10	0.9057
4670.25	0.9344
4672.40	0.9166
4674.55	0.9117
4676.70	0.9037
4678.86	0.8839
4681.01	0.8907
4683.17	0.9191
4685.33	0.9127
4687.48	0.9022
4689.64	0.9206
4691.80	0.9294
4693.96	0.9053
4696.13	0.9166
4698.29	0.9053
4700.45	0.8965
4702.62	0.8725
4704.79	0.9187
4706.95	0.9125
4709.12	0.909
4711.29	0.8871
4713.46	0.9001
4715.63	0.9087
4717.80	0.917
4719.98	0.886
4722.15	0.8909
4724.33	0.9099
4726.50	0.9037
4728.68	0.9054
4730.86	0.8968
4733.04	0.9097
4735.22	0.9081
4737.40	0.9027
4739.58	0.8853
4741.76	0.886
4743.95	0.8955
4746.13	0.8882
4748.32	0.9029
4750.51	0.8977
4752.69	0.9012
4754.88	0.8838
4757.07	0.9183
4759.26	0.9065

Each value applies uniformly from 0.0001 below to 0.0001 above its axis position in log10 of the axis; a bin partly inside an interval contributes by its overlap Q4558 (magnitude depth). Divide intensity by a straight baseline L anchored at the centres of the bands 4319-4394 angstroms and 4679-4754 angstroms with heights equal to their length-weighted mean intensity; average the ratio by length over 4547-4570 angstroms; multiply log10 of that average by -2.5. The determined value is -0.035 mag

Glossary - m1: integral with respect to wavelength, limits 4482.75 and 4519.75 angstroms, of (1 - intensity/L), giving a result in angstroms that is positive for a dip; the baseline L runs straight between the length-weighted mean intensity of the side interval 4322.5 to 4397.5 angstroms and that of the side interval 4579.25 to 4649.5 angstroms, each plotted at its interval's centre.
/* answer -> -1.70 angstroms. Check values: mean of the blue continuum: 0.877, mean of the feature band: 0.944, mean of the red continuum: 0.923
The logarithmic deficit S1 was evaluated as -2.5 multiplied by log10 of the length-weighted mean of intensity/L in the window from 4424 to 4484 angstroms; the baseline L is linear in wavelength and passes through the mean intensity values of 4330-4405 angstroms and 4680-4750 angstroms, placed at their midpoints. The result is -0.06 mag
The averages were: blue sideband 0.881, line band 0.938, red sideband 0.903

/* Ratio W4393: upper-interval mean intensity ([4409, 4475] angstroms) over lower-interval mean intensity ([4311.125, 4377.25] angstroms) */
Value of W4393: 1.09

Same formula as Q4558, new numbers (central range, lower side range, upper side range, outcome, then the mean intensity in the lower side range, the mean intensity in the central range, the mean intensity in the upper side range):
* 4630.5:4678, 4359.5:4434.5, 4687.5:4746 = -0.008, 0.937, 0.916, 0.903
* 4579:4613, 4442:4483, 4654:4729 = -0.012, 0.933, 0.928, 0.907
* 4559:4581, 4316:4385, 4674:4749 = -0.045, 0.868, 0.927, 0.903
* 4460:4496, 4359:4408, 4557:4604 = -0.015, 0.93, 0.942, 0.928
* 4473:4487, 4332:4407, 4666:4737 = -0.067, 0.882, 0.946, 0.906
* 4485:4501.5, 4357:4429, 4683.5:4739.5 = -0.017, 0.935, 0.94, 0.905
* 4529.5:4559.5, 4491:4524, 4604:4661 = 0.019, 0.94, 0.918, 0.918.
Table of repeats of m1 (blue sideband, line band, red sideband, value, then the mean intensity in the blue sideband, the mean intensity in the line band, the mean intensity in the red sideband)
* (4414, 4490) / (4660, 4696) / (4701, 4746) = -0.2 angstroms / 0.939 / 0.911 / 0.9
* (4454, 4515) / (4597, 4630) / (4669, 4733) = -0.1 angstroms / 0.942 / 0.923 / 0.906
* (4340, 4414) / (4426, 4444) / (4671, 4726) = -0.7 angstroms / 0.903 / 0.941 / 0.905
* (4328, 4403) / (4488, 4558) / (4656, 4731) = -2.8 angstroms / 0.882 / 0.929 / 0.907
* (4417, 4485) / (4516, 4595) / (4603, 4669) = 0.4 angstroms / 0.94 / 0.923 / 0.917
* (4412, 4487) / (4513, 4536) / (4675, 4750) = 0.2 angstroms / 0.939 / 0.921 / 0.902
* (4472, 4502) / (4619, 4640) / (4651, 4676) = 0.0 angstroms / 0.942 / 0.918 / 0.914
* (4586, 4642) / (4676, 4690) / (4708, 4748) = 0.1 angstroms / 0.926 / 0.904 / 0.899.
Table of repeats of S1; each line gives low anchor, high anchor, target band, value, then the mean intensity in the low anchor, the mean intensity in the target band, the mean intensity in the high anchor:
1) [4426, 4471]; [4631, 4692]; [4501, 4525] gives -0.017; 0.934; 0.943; 0.914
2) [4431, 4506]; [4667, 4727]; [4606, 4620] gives -0.007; 0.939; 0.924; 0.906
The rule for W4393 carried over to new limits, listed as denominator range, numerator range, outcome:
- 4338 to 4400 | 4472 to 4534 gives 1.06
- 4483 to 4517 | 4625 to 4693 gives 0.97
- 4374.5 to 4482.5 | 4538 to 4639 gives 0.99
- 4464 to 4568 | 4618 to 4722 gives 0.98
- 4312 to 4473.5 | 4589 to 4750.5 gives 1.01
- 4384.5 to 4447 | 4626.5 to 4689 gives 0.97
